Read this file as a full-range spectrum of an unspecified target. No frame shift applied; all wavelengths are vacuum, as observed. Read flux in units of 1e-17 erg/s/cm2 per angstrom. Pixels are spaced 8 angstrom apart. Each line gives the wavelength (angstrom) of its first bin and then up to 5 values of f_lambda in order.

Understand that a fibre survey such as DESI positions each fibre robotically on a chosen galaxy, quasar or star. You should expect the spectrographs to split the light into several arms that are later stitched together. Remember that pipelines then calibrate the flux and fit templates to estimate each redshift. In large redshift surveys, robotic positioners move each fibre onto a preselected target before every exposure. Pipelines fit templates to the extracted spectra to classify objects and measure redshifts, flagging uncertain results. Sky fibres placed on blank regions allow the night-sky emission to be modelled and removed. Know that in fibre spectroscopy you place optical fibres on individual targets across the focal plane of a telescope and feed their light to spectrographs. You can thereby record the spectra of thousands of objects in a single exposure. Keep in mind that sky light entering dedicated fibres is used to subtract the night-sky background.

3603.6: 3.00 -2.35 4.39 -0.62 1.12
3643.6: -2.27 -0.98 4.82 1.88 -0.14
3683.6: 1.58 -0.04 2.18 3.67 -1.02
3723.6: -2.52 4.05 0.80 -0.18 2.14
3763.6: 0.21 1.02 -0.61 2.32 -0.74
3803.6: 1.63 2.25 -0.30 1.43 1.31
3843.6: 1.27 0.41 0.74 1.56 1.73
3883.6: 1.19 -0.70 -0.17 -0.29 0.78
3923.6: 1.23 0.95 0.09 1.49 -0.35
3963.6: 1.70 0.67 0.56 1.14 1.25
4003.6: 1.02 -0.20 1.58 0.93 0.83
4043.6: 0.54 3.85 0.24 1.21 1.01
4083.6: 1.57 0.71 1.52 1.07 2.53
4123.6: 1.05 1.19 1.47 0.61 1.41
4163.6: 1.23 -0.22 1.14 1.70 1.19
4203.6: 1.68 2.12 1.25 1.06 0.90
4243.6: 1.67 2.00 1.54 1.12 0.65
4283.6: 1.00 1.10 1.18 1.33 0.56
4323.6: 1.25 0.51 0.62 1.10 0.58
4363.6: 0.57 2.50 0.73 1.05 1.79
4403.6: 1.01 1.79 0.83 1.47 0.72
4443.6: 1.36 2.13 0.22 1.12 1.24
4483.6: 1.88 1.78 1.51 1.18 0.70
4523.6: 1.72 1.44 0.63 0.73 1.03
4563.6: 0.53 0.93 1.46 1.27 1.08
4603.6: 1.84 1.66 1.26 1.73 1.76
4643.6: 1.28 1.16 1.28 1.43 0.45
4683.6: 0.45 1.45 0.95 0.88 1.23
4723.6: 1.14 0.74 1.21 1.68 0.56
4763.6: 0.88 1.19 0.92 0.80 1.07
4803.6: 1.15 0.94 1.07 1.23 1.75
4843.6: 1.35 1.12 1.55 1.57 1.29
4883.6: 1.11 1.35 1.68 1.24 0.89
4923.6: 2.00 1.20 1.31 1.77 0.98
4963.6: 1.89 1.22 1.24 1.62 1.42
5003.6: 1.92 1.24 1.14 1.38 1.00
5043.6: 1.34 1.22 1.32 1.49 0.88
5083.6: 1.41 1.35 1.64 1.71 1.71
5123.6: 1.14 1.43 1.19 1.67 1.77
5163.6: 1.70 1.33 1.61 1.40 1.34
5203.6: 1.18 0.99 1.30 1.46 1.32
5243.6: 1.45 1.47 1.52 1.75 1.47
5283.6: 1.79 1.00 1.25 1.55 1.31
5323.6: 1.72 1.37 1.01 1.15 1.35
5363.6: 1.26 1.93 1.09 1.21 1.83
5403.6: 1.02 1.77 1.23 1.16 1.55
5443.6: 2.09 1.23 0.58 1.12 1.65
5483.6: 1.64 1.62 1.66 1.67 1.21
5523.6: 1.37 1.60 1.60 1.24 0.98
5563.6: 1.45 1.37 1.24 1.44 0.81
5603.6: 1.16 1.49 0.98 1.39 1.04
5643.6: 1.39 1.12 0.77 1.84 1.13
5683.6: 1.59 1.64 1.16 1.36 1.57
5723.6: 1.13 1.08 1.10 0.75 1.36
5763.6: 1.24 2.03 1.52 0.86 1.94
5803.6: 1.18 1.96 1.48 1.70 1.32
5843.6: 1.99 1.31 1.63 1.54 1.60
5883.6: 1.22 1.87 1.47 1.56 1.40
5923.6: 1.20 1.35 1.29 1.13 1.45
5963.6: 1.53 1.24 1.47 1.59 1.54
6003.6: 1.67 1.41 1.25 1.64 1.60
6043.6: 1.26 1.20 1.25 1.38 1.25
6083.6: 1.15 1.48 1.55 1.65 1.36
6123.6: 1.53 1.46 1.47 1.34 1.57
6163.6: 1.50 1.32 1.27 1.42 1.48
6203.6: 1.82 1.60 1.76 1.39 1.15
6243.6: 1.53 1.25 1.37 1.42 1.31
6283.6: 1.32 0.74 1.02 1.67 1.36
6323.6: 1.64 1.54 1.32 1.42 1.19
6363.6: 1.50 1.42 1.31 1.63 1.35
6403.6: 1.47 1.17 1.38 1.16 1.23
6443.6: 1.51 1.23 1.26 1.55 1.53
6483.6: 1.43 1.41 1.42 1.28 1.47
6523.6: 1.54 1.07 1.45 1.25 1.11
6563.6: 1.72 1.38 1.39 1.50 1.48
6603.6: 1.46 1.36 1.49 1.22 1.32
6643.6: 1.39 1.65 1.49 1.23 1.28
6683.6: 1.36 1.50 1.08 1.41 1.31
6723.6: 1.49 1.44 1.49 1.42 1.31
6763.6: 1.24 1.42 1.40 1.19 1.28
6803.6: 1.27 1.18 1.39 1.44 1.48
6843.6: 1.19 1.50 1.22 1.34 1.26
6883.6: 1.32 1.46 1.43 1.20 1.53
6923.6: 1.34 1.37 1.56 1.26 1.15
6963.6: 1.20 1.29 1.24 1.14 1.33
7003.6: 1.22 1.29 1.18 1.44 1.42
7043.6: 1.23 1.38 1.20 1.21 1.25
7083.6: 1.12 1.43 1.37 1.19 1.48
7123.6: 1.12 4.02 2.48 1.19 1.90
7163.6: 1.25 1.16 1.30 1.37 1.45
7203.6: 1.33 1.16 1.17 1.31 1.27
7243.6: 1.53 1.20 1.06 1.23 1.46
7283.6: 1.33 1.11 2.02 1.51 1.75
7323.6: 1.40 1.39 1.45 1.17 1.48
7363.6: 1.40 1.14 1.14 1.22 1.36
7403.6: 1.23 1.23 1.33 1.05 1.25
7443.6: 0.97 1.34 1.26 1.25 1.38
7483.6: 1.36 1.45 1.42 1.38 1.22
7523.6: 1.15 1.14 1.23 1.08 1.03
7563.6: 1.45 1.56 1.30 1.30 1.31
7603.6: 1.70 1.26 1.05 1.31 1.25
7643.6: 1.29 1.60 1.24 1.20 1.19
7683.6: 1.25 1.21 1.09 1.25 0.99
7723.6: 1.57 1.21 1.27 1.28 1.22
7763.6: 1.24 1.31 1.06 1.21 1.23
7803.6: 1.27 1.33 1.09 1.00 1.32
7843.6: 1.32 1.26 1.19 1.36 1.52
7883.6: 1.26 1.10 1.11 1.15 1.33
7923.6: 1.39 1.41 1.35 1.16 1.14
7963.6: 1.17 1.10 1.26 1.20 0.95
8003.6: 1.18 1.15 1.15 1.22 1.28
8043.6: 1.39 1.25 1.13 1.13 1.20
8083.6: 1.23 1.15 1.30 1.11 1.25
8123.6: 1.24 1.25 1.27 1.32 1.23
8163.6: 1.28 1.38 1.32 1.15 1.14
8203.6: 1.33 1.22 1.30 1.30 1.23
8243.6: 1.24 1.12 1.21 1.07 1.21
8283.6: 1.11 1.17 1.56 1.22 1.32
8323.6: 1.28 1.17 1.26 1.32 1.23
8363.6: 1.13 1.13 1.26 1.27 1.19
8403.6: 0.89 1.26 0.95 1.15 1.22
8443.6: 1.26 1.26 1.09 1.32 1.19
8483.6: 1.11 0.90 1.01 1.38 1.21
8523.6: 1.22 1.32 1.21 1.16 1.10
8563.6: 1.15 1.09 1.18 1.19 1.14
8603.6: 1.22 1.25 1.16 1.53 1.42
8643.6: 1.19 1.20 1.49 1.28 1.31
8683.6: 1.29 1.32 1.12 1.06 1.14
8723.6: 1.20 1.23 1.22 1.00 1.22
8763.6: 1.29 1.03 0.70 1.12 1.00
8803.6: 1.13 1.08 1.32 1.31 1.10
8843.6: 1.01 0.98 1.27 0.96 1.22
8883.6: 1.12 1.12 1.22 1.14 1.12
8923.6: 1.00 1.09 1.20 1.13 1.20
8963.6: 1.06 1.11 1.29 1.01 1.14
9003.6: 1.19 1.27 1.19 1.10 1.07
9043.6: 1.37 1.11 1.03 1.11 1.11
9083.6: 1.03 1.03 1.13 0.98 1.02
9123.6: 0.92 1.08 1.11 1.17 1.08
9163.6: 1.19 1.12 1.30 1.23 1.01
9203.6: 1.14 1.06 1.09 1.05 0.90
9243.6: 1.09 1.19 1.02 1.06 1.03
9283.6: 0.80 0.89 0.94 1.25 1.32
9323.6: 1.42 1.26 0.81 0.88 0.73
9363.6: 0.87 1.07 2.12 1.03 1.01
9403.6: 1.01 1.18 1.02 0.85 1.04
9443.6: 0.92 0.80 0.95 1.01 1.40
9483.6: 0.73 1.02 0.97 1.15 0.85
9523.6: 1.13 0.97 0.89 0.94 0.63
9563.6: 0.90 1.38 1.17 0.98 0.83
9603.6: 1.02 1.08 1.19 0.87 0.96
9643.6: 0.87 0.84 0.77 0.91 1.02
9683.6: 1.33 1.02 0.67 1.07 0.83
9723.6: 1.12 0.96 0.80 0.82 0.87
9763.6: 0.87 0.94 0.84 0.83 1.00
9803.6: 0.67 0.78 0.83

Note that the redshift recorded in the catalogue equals 0.09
